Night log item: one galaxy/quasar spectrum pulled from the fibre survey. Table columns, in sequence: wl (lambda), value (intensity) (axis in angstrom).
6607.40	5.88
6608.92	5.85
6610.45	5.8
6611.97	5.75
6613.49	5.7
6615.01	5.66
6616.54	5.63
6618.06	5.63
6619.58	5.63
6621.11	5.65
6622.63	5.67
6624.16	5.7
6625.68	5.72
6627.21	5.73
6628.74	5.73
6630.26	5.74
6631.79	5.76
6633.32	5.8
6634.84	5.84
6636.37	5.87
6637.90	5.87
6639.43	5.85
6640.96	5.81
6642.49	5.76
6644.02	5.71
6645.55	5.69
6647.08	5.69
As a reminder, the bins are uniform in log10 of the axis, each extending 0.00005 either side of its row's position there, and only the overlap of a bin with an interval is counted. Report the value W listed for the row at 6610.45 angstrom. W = 5.8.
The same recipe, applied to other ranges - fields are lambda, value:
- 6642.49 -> 5.76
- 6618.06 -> 5.63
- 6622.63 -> 5.67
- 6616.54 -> 5.63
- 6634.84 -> 5.84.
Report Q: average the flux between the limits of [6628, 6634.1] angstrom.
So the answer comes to 5.77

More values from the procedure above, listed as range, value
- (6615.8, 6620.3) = 5.64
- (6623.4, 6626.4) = 5.72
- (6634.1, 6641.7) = 5.84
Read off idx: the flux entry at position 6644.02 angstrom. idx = 5.71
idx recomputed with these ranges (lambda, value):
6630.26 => 5.74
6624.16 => 5.7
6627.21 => 5.73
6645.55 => 5.69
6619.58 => 5.63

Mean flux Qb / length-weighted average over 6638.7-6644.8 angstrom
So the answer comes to 5.78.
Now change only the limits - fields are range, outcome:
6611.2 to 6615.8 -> 5.7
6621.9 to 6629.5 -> 5.71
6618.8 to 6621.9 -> 5.65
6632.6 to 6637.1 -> 5.84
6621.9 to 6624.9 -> 5.68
